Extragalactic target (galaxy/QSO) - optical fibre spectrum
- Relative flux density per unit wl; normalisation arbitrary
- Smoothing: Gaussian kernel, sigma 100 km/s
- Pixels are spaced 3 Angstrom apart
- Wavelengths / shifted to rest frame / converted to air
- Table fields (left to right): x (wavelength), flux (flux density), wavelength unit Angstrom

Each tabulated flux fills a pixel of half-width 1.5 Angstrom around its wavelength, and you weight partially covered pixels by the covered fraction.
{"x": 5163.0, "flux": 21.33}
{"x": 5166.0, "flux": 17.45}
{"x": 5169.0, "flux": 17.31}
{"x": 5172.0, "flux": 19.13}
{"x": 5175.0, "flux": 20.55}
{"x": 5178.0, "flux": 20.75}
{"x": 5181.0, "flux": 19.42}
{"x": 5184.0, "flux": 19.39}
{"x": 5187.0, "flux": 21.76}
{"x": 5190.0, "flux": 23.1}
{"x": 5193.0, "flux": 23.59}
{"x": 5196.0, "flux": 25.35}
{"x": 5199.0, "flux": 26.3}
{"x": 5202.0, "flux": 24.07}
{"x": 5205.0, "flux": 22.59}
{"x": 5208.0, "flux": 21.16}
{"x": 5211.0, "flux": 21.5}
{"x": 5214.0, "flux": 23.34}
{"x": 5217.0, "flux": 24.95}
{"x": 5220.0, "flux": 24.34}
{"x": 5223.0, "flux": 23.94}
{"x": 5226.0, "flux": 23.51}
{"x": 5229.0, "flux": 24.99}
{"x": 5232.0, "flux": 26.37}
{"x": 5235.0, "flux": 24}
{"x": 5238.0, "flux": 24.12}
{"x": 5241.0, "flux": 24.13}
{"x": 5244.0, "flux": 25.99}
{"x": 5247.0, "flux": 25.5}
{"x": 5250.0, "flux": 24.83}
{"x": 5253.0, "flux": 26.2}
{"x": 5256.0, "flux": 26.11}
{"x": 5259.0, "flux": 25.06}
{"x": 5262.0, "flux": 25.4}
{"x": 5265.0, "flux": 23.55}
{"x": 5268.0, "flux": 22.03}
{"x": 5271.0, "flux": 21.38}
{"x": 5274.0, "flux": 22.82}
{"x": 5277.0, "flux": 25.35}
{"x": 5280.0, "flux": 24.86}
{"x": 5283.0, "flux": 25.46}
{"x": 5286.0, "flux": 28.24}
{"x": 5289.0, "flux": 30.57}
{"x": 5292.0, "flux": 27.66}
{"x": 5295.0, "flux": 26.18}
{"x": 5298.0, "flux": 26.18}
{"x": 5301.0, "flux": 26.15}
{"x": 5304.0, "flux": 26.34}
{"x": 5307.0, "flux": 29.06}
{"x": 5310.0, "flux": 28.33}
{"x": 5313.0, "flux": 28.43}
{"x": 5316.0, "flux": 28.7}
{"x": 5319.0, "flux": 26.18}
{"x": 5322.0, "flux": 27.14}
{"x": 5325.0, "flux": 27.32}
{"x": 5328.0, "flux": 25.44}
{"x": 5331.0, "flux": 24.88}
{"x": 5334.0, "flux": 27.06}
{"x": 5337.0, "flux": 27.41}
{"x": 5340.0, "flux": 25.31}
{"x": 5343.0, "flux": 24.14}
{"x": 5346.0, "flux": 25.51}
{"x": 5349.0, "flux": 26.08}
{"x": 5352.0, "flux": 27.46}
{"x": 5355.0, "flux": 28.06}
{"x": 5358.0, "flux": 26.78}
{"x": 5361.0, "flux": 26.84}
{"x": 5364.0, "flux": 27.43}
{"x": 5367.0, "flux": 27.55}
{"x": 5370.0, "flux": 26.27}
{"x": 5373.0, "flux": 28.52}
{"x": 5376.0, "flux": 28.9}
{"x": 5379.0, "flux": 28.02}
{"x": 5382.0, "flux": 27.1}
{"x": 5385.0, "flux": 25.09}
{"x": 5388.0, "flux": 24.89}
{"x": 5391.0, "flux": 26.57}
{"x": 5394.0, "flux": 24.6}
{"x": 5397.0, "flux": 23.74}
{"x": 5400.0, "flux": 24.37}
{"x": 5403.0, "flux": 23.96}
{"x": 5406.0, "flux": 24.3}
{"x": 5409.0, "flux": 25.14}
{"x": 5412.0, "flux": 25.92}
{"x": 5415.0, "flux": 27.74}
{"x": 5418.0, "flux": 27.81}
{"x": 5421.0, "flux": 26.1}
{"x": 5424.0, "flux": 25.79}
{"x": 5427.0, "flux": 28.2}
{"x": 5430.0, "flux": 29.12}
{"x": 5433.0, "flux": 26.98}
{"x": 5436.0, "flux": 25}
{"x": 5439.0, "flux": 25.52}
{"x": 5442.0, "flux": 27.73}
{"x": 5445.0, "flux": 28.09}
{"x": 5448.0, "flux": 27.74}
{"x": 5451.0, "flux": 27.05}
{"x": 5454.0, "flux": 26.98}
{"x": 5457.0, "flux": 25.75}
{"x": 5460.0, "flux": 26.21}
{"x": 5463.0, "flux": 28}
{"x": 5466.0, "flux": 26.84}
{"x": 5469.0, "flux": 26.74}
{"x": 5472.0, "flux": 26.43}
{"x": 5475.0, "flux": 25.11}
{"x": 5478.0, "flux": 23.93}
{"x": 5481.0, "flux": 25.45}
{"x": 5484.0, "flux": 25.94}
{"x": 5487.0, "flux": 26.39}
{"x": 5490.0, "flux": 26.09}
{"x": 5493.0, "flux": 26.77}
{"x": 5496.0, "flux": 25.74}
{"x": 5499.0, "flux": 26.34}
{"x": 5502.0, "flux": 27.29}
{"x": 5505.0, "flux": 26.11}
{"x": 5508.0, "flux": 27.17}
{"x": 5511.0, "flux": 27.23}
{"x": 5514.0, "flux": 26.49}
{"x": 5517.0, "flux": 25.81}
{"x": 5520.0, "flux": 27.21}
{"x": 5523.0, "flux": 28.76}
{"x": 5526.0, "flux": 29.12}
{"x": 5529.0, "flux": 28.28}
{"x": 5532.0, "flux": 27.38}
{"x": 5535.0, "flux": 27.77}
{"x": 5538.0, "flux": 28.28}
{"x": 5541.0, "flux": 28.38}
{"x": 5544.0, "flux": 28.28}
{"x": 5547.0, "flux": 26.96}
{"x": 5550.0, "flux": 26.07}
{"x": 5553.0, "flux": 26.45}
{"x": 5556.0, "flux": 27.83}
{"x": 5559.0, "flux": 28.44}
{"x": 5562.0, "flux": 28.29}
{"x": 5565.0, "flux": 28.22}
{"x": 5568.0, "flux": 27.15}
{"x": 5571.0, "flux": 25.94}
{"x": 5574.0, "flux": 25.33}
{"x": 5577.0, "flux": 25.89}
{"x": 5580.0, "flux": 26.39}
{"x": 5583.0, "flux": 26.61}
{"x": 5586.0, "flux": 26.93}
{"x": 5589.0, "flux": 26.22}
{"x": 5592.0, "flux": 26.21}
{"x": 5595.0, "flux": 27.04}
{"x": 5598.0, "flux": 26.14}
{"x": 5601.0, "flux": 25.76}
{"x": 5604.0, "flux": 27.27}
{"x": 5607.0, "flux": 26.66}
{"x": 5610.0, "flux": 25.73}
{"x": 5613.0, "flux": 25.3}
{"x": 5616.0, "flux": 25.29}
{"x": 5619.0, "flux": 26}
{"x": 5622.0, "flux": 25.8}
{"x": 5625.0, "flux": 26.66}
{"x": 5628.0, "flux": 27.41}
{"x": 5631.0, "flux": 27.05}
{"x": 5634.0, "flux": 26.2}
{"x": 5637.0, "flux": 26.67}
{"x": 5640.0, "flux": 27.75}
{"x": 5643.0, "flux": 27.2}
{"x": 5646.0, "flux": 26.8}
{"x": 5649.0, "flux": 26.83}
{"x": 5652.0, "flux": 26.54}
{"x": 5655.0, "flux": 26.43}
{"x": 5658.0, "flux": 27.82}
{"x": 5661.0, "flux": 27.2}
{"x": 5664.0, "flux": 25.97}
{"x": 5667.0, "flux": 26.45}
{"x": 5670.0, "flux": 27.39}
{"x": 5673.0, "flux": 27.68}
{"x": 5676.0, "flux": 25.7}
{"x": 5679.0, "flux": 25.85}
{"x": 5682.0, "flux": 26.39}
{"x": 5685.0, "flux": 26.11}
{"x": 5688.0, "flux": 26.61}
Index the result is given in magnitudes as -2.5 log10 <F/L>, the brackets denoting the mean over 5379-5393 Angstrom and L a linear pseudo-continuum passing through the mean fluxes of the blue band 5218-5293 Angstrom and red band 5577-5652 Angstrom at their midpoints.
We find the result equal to -0.02 mag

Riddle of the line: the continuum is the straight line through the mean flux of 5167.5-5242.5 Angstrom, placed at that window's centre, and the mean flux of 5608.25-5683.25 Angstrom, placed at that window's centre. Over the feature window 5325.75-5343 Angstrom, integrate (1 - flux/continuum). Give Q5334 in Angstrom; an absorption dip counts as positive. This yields -1.5 Angstrom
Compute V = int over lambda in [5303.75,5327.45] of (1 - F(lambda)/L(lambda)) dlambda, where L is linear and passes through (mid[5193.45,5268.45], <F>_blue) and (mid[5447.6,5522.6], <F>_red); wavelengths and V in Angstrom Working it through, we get -2.4 Angstrom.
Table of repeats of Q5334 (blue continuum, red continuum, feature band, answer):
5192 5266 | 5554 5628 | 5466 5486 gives 0.1 Angstrom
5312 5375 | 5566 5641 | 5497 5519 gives -0.1 Angstrom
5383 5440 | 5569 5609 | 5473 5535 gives -1.3 Angstrom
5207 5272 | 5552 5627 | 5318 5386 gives -4.8 Angstrom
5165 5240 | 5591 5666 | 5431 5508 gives -4.2 Angstrom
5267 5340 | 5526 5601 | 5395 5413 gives 1.4 Angstrom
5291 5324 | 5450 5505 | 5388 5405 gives 1.3 Angstrom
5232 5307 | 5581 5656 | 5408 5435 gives -1.1 Angstrom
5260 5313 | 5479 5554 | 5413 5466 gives -0.8 Angstrom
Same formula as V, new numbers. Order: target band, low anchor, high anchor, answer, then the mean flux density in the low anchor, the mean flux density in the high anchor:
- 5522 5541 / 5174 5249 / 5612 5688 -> -1.87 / 23.4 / 26.6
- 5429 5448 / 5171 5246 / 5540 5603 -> -1.16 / 23.2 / 26.9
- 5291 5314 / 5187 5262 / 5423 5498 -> -2.00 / 24.3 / 26.5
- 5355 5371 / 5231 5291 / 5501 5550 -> -0.66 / 25.1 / 27.5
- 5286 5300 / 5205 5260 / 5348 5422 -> -1.38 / 24.4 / 26.4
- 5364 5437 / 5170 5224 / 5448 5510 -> -3.14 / 22.5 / 26.4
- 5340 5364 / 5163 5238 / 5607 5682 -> -2.55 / 22.5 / 26.6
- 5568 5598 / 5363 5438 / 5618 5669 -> 0.38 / 26.4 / 26.8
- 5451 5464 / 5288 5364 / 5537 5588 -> 0.15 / 26.9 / 27.1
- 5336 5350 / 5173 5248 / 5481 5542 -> -0.35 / 23.3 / 27.1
